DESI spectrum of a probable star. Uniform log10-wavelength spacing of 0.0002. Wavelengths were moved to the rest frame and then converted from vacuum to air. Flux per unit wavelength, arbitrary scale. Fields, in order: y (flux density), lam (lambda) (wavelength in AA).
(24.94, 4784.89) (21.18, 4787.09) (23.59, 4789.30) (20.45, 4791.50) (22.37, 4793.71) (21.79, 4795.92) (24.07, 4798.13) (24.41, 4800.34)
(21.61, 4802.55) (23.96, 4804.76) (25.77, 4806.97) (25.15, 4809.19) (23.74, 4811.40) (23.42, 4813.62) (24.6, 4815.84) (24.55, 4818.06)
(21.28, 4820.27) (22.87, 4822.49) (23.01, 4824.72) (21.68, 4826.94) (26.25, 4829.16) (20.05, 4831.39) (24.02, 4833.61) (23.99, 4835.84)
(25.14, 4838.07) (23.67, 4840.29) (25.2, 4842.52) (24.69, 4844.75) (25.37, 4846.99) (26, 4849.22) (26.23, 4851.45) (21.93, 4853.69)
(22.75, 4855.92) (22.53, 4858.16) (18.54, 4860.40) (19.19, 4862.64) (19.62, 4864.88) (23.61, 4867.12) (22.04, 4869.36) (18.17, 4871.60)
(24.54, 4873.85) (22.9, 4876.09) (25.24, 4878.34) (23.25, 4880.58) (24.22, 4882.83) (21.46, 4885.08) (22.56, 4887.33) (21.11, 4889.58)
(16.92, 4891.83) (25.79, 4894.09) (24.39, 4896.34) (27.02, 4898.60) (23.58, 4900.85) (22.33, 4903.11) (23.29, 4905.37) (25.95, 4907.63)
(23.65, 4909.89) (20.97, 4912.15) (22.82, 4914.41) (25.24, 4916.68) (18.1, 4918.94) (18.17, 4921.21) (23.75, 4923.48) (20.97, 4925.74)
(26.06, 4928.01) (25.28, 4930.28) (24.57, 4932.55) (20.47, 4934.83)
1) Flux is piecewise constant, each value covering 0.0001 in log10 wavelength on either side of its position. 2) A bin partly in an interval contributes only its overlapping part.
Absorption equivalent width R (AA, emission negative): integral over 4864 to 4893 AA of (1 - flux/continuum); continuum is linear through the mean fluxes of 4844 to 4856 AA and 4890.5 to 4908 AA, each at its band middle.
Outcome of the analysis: 2.4 AA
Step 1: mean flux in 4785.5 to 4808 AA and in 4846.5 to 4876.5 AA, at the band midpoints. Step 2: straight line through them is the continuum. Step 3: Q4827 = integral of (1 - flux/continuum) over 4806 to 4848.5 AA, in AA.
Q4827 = -2.4 AA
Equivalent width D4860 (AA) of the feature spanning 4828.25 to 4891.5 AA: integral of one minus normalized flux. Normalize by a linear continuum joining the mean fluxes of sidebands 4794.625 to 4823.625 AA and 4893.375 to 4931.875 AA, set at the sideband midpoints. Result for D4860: 1.6 AA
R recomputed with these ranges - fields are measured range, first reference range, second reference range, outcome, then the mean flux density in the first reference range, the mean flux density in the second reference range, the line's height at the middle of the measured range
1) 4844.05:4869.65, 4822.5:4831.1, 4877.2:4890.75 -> 0.4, 23.2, 23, 23.1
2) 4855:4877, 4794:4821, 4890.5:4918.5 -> 2.0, 23.7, 23.3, 23.5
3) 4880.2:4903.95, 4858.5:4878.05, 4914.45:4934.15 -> -1.1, 21.3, 22.7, 21.9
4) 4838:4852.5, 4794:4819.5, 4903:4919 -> -1.0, 23.8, 23.1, 23.6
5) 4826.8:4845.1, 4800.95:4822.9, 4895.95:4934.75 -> -0.2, 23.7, 23.2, 23.6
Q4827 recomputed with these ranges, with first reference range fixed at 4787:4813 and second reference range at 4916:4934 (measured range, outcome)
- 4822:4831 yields 0.0 AA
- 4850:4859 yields -0.2 AA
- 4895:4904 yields -0.6 AA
